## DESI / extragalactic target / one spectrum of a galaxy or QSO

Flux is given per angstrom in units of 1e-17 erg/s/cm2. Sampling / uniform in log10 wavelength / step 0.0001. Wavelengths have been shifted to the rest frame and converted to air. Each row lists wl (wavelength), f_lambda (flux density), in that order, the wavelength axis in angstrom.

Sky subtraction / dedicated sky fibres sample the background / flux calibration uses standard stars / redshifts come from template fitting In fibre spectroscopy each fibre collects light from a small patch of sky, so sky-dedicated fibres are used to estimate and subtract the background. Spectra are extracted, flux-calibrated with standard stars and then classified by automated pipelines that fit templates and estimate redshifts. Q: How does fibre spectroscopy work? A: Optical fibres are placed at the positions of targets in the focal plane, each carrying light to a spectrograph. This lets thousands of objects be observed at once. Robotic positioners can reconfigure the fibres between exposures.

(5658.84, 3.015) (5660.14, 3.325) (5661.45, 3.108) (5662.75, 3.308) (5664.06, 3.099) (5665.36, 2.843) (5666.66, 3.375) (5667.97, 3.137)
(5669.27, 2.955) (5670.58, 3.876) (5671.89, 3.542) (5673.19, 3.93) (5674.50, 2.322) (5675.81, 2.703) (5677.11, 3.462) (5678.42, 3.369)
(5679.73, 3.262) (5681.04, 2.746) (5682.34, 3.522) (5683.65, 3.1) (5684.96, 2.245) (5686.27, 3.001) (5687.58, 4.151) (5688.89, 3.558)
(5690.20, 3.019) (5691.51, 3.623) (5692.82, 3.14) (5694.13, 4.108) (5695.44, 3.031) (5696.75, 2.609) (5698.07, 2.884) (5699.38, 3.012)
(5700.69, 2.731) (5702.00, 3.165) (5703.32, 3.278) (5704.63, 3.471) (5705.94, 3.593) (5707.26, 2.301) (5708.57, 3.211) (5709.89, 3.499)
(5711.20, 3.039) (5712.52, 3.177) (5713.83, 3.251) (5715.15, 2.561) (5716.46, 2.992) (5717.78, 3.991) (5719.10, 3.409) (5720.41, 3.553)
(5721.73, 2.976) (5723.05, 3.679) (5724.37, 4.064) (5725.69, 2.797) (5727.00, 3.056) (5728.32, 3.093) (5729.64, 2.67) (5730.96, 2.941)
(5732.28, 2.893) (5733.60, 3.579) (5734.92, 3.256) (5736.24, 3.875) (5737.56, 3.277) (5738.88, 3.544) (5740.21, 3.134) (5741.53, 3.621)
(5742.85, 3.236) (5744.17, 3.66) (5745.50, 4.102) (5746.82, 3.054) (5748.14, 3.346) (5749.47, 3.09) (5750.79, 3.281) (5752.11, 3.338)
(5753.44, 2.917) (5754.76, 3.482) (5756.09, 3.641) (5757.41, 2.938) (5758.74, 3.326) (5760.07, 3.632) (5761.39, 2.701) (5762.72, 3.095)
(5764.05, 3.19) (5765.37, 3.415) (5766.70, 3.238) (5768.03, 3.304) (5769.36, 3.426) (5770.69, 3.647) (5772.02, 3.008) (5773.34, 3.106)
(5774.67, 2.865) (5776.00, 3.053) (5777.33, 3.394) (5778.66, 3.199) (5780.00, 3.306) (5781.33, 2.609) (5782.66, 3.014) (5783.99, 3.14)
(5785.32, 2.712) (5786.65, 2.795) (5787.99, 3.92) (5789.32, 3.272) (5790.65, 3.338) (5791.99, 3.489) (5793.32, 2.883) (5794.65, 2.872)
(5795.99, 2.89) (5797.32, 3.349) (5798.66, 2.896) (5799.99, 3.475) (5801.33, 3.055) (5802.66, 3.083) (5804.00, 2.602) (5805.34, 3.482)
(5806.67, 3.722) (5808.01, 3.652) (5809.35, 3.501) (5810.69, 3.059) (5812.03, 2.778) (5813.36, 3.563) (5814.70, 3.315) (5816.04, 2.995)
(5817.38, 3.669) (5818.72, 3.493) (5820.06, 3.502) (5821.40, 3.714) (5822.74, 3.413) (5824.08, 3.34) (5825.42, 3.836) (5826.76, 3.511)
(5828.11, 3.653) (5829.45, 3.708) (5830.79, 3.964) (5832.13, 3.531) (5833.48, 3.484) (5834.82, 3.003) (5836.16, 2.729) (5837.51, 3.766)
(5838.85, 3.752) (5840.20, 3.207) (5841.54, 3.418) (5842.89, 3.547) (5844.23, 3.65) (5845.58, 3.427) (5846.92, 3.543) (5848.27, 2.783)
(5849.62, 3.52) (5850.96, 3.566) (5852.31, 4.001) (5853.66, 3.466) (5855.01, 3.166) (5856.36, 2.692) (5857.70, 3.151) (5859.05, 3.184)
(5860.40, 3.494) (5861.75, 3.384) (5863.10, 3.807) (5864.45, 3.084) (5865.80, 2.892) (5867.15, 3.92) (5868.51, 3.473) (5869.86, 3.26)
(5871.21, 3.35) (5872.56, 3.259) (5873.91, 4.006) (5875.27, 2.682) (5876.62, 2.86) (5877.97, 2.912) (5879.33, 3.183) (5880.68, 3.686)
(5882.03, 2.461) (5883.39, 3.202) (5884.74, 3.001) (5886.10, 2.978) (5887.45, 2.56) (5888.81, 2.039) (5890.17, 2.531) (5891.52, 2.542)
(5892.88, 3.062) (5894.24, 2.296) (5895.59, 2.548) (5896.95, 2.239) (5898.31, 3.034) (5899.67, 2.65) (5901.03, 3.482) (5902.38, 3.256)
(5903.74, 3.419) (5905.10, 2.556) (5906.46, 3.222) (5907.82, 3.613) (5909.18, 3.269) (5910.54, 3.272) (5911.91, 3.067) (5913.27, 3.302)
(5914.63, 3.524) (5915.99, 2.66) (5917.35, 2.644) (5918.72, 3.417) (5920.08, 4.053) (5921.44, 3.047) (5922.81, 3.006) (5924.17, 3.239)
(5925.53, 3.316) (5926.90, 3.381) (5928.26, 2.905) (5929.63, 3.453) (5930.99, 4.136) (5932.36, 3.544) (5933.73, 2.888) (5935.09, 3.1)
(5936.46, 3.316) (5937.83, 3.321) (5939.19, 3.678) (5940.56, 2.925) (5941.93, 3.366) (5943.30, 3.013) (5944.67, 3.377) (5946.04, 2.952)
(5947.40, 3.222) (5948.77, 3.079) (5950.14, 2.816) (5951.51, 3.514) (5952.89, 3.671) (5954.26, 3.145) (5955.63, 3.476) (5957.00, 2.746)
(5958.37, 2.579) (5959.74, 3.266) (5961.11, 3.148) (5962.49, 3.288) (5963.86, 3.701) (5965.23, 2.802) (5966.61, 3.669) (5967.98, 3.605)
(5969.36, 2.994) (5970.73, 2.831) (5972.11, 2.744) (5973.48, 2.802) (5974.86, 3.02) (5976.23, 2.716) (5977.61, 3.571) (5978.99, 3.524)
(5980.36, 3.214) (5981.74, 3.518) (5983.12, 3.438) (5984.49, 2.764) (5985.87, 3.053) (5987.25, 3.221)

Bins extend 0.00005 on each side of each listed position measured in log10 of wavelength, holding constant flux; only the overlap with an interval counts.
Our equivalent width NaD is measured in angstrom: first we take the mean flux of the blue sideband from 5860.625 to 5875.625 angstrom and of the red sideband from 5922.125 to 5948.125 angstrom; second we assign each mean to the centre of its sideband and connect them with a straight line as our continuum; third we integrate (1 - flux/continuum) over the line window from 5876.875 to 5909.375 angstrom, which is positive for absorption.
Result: 4.3 angstrom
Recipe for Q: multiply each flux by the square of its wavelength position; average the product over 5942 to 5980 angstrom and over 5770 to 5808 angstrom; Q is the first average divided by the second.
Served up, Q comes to 1.1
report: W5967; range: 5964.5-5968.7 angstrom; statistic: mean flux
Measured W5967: 3.36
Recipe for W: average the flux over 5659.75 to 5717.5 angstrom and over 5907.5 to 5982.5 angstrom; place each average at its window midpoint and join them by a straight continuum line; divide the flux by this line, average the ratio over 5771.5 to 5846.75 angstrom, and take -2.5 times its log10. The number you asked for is -0.03 mag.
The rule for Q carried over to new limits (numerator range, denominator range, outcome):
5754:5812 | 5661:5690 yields 1.04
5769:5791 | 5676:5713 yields 1.02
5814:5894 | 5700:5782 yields 1.05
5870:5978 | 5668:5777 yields 1.03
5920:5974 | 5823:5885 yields 0.99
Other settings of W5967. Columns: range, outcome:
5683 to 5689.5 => 3.21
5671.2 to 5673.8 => 3.74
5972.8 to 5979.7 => 3.13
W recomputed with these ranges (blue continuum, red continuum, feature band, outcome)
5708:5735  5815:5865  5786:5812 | 0.05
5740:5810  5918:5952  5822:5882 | -0.04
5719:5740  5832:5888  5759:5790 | 0.04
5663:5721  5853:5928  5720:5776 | -0.04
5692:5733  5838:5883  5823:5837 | -0.06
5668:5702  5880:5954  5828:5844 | -0.11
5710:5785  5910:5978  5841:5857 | -0.06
